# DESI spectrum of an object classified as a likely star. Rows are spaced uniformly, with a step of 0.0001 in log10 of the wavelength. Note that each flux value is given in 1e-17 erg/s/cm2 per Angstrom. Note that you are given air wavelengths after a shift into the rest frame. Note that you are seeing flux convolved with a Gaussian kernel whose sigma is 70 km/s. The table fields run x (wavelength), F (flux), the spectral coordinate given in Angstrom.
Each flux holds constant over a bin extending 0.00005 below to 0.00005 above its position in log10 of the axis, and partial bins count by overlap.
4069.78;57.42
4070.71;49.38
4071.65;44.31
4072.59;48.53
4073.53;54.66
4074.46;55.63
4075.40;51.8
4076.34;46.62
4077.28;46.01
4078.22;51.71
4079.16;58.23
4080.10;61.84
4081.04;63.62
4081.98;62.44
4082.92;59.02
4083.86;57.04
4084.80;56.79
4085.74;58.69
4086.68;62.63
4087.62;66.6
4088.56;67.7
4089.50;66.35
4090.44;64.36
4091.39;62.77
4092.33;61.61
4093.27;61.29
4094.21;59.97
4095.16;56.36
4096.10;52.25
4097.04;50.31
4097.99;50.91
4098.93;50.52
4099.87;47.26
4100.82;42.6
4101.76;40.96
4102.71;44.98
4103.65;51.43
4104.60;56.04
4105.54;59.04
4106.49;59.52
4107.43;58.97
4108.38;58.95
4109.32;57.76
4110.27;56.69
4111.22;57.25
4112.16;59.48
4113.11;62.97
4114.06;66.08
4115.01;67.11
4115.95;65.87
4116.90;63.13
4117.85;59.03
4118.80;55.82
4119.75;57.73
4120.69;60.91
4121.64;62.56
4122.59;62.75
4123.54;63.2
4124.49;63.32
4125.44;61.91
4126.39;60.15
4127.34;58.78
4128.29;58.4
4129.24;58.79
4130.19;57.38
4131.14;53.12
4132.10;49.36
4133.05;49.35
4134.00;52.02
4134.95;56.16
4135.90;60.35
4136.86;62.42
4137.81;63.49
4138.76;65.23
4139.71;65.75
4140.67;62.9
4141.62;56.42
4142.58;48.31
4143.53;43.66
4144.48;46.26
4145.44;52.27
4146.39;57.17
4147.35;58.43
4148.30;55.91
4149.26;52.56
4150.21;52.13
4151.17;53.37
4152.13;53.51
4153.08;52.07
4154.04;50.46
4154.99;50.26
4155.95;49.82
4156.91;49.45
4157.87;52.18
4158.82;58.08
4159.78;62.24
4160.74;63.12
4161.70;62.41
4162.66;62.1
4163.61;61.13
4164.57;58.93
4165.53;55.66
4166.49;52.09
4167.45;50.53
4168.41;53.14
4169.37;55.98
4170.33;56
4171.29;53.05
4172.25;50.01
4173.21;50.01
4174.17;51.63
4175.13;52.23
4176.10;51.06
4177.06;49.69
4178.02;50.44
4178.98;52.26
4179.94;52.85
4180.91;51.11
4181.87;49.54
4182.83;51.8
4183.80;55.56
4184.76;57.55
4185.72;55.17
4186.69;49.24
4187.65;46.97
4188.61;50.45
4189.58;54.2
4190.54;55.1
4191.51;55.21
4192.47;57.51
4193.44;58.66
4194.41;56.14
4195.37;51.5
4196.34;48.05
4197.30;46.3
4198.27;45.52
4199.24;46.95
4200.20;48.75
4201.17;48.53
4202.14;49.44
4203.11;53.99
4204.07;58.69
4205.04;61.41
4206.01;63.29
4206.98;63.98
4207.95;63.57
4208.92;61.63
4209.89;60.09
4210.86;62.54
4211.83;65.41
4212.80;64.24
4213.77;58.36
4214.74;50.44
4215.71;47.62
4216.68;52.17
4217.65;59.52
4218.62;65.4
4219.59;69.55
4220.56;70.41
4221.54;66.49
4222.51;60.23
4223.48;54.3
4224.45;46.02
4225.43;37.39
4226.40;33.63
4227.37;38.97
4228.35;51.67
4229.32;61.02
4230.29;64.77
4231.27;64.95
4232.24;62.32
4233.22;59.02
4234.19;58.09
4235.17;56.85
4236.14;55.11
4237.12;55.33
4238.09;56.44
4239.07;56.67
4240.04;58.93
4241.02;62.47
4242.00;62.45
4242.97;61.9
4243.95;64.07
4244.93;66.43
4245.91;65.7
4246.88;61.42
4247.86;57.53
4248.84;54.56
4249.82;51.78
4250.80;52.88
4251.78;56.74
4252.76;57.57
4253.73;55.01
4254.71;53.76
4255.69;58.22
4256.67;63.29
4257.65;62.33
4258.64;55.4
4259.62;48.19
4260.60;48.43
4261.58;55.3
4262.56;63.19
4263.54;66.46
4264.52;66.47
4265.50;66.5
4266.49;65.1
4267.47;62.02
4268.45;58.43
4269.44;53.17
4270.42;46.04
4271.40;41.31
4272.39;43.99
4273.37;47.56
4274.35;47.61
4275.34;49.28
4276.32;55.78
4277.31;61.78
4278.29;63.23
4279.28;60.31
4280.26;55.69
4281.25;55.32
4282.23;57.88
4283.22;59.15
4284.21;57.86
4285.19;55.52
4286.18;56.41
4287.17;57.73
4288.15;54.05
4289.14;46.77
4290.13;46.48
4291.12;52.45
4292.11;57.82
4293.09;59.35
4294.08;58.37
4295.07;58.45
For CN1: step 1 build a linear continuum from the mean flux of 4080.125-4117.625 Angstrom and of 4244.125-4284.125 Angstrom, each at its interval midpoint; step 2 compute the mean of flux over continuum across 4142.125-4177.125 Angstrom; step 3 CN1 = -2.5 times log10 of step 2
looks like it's 0.08 mag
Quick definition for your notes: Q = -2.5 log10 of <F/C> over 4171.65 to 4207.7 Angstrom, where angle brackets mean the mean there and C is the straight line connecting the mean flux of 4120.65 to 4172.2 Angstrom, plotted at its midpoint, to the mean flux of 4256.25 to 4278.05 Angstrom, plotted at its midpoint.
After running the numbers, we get 0.067 mag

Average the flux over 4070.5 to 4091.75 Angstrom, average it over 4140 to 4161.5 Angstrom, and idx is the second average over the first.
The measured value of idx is 0.94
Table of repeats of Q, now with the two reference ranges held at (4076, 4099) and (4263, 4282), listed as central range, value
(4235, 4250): -0.05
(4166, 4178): 0.11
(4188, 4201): 0.11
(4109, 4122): -0.05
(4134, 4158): 0.06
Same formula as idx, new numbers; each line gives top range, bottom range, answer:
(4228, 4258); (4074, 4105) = 1.06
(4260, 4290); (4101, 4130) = 0.95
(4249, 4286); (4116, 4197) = 1.01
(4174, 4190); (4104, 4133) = 0.87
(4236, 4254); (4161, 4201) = 1.11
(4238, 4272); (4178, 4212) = 1.07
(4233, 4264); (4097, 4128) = 1.01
